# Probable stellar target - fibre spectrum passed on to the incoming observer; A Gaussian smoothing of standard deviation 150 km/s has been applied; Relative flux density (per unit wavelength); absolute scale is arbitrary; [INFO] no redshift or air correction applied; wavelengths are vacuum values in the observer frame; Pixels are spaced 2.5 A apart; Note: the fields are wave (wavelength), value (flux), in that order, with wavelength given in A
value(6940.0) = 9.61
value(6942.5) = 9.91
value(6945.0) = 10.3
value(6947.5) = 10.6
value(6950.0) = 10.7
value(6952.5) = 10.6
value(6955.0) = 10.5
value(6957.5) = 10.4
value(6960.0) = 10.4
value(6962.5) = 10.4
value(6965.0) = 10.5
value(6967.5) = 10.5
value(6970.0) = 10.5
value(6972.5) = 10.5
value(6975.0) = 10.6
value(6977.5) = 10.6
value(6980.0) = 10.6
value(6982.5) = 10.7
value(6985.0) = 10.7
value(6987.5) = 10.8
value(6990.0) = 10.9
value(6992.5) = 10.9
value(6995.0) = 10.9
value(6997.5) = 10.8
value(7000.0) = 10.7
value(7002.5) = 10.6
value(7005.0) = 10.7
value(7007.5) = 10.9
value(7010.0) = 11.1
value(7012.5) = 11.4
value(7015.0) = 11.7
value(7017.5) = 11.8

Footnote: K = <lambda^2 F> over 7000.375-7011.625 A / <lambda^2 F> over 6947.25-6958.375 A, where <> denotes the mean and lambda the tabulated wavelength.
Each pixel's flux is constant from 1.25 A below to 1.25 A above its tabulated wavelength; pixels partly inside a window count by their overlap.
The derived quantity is 1.04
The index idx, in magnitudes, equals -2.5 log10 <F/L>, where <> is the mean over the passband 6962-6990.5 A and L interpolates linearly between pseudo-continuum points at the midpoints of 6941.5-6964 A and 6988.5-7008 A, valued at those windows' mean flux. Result 0.00 mag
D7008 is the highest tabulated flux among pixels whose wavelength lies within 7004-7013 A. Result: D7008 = 11.4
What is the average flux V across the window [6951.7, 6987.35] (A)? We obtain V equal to 10.5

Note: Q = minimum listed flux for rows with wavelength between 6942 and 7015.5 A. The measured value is 9.91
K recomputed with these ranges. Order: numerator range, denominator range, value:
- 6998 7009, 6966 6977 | 1.03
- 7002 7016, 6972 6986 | 1.05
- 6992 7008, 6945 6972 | 1.04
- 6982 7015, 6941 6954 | 1.06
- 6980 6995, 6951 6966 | 1.04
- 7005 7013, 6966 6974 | 1.06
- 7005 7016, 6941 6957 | 1.09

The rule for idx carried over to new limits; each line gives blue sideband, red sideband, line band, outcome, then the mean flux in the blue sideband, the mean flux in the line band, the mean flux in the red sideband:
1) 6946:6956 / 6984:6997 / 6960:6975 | 0.02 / 10.6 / 10.5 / 10.8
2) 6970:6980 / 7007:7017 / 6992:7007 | 0.03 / 10.6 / 10.8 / 11.3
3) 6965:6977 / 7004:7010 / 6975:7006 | 0.00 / 10.5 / 10.7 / 10.9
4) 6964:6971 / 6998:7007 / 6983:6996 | -0.02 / 10.5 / 10.8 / 10.7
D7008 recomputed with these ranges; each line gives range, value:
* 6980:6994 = 10.9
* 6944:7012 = 11.1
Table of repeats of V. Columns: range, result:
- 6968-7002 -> 10.7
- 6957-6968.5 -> 10.4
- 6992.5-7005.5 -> 10.8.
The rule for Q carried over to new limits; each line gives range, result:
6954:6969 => 10.4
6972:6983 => 10.5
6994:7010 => 10.6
